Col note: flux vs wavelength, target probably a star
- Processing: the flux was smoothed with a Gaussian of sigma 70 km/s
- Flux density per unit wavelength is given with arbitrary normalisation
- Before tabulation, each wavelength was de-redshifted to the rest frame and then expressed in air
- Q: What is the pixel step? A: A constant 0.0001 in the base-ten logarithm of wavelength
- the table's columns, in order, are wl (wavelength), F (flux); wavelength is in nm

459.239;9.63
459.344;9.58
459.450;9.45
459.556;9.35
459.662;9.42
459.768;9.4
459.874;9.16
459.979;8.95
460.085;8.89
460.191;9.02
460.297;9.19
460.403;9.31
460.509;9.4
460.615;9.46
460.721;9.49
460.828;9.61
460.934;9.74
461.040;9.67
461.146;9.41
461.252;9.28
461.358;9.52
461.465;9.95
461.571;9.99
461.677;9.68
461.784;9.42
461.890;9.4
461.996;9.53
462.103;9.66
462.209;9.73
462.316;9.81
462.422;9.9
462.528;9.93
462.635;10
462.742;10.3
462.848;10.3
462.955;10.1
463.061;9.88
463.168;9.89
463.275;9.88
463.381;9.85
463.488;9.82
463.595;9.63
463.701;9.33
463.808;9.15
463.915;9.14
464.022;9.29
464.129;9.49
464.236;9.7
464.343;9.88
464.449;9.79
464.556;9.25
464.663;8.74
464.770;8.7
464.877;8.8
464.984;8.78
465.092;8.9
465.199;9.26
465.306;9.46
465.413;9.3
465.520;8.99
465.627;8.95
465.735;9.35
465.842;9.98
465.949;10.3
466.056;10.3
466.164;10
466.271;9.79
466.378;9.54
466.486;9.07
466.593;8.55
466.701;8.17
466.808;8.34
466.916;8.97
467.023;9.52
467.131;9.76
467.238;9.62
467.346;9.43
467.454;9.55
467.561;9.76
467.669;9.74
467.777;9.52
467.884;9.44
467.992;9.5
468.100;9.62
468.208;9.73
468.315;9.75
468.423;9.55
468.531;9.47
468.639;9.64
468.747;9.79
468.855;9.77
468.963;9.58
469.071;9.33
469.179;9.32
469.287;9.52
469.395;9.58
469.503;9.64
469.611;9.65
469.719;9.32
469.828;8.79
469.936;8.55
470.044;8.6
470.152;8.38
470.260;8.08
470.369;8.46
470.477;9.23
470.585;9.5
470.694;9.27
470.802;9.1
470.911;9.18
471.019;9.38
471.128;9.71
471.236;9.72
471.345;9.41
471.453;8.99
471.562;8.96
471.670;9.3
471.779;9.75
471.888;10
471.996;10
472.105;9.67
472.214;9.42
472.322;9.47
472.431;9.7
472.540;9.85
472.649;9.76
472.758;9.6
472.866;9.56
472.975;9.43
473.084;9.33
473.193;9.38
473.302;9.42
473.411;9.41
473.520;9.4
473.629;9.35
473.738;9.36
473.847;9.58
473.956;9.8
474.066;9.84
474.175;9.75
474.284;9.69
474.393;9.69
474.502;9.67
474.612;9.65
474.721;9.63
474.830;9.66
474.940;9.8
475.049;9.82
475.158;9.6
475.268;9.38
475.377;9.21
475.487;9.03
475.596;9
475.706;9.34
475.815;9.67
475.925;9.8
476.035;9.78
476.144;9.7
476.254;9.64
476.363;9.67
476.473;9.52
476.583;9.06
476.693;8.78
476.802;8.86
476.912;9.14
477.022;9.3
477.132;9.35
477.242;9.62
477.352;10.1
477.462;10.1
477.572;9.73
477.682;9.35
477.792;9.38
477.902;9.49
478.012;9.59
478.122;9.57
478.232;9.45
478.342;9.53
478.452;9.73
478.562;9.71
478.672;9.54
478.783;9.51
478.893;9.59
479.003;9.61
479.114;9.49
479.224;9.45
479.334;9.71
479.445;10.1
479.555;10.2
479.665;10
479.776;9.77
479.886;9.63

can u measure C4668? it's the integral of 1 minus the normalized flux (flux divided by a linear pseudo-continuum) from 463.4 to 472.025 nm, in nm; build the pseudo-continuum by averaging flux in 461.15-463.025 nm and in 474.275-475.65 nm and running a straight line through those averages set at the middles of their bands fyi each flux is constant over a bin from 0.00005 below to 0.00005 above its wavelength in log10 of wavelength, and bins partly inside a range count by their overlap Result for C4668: 0.28 nm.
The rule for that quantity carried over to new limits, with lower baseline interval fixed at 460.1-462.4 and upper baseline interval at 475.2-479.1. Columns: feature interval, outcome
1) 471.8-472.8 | -0.02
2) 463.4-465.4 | 0.05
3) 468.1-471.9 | 0.08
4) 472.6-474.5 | -0.01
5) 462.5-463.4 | -0.05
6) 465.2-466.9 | 0.03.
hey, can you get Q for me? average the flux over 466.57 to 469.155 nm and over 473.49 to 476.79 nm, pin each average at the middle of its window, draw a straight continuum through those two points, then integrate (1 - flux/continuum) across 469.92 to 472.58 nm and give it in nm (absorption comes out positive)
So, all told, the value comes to 0.06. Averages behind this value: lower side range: 9.43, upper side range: 9.52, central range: 9.28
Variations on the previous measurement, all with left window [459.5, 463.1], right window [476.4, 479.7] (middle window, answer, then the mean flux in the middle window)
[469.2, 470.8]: 0.087 nm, 9.05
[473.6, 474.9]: -0.012 nm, 9.64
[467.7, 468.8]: -0.004 nm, 9.6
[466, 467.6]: 0.036 nm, 9.36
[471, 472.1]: 0.003 nm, 9.53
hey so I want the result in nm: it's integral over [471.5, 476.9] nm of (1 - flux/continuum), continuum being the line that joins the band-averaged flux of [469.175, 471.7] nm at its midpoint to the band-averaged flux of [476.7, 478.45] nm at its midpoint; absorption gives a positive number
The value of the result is -0.11 nm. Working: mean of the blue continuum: 9.15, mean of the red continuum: 9.49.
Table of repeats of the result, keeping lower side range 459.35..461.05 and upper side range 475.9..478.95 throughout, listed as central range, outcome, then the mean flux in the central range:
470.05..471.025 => 0.05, 8.92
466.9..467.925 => -0.02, 9.56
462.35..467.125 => -0.04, 9.46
